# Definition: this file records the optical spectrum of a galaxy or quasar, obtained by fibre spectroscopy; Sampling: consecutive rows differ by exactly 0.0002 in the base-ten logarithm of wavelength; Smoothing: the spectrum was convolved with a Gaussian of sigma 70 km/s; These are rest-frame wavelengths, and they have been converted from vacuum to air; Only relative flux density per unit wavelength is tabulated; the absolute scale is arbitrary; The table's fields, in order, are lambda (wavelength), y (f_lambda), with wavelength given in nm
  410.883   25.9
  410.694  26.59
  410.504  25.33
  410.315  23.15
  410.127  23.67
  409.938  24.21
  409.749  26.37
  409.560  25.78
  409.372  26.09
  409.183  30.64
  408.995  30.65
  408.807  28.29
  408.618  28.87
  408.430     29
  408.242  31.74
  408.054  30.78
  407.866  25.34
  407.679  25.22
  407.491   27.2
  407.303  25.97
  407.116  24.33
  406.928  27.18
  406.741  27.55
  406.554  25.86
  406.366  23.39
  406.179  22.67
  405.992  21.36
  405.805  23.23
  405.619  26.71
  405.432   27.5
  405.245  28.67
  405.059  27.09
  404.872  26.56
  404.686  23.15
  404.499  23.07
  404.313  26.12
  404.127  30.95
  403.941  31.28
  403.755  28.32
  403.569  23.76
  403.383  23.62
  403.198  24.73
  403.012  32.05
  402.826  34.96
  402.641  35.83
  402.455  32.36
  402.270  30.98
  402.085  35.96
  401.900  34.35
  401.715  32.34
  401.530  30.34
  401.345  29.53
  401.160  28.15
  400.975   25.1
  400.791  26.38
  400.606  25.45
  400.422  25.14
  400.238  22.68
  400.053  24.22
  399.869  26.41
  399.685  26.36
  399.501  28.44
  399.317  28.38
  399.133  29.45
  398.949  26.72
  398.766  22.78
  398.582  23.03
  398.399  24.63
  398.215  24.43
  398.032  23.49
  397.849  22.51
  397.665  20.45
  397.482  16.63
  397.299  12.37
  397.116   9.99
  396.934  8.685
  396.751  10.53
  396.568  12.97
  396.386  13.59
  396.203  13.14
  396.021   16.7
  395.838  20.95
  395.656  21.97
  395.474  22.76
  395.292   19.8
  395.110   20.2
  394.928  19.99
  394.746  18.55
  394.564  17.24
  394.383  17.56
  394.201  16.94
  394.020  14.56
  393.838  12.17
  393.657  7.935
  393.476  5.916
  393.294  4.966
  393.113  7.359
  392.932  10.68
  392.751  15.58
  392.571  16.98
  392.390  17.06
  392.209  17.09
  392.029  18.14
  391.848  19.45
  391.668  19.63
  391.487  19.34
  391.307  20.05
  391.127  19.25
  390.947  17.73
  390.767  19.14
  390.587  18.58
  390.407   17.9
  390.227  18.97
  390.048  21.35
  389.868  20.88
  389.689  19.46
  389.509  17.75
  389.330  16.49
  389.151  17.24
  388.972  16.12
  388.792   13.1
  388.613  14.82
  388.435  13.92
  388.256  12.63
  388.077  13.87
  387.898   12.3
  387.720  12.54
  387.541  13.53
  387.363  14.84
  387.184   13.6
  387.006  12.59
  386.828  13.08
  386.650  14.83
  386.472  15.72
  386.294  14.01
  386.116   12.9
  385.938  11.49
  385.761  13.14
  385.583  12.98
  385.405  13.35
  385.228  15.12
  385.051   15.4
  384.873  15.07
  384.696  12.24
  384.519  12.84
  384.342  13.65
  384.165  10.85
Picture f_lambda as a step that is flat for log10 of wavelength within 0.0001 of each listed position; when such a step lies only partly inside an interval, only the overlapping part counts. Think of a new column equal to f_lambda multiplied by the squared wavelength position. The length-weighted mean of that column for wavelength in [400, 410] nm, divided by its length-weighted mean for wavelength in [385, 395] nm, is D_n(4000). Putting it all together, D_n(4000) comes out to 1.94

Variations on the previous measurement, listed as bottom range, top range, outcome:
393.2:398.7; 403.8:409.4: 1.72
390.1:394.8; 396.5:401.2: 1.46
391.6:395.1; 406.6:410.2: 2.00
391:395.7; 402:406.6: 1.80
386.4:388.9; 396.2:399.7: 1.54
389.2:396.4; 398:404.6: 1.72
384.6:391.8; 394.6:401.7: 1.46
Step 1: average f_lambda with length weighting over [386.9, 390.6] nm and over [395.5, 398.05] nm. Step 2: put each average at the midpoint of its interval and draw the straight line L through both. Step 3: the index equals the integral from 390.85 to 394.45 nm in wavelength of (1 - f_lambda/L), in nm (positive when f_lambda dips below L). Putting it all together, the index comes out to 0.22 nm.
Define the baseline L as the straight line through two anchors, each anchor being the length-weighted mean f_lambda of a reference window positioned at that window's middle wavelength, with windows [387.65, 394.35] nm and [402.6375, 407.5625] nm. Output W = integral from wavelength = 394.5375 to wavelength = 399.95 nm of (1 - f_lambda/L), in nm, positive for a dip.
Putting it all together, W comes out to 0.12 nm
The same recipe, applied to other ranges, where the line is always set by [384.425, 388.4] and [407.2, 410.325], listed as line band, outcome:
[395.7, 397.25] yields 0.48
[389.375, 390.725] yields -0.29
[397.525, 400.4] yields -0.47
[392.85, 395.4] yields 0.63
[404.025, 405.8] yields -0.11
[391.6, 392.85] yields -0.04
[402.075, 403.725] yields -0.45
